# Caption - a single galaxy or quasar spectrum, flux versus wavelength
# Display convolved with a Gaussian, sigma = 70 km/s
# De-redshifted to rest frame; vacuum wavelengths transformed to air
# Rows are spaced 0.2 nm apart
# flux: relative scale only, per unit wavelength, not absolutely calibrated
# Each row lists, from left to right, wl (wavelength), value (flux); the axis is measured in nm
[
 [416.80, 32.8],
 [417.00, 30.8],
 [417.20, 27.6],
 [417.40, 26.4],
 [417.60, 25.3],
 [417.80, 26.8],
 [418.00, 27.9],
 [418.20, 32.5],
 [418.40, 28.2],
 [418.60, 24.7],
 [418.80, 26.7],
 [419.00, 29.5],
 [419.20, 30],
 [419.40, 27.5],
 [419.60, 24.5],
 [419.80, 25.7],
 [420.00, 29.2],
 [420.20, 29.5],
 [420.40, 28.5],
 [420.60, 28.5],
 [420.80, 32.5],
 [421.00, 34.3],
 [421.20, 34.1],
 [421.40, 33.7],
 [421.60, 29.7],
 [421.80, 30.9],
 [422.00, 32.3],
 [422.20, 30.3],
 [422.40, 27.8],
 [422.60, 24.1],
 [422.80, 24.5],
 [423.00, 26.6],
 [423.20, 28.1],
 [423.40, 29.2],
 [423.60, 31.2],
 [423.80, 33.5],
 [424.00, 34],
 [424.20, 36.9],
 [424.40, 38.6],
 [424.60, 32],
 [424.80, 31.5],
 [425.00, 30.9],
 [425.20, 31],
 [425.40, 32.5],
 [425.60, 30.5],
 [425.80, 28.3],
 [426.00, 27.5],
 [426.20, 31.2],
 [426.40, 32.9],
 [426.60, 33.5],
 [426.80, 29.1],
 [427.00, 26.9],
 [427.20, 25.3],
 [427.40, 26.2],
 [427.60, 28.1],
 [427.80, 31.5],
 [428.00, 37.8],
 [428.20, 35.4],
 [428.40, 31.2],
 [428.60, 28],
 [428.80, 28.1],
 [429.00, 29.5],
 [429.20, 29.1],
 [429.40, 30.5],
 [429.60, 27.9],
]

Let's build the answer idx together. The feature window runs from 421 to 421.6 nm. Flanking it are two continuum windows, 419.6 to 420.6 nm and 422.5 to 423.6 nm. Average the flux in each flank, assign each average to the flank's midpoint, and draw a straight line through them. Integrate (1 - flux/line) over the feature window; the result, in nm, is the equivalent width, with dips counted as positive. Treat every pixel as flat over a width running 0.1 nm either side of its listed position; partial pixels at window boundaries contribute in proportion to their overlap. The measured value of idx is -0.13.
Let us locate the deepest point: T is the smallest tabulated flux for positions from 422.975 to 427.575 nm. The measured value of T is 25.3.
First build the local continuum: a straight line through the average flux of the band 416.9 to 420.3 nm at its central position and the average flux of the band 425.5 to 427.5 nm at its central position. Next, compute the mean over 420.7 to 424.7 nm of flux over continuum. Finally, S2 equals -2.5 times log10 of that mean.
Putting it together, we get -0.10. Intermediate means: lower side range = 27.8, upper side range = 29.1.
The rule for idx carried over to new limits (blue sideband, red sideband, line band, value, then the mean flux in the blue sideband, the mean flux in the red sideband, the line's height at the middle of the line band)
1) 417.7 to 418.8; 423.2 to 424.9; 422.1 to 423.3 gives 0.19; 27.9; 33.1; 31.9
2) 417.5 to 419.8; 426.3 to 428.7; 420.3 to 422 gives -0.19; 27.5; 30.5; 28.4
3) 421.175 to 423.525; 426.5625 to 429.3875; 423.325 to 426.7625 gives -0.29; 29.1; 29.9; 29.5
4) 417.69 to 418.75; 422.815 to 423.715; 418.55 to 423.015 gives -0.13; 27.9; 28.4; 28.2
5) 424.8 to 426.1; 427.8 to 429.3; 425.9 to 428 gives 0.08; 30.2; 31.3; 30.8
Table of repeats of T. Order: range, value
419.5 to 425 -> 24.1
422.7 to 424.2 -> 24.5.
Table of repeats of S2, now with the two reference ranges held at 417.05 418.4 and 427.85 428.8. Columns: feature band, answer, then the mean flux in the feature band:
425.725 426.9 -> 0.04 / 30.5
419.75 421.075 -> -0.03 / 29.8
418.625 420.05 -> 0.05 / 27.4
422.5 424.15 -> 0.04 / 29.1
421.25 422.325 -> -0.06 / 31.4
